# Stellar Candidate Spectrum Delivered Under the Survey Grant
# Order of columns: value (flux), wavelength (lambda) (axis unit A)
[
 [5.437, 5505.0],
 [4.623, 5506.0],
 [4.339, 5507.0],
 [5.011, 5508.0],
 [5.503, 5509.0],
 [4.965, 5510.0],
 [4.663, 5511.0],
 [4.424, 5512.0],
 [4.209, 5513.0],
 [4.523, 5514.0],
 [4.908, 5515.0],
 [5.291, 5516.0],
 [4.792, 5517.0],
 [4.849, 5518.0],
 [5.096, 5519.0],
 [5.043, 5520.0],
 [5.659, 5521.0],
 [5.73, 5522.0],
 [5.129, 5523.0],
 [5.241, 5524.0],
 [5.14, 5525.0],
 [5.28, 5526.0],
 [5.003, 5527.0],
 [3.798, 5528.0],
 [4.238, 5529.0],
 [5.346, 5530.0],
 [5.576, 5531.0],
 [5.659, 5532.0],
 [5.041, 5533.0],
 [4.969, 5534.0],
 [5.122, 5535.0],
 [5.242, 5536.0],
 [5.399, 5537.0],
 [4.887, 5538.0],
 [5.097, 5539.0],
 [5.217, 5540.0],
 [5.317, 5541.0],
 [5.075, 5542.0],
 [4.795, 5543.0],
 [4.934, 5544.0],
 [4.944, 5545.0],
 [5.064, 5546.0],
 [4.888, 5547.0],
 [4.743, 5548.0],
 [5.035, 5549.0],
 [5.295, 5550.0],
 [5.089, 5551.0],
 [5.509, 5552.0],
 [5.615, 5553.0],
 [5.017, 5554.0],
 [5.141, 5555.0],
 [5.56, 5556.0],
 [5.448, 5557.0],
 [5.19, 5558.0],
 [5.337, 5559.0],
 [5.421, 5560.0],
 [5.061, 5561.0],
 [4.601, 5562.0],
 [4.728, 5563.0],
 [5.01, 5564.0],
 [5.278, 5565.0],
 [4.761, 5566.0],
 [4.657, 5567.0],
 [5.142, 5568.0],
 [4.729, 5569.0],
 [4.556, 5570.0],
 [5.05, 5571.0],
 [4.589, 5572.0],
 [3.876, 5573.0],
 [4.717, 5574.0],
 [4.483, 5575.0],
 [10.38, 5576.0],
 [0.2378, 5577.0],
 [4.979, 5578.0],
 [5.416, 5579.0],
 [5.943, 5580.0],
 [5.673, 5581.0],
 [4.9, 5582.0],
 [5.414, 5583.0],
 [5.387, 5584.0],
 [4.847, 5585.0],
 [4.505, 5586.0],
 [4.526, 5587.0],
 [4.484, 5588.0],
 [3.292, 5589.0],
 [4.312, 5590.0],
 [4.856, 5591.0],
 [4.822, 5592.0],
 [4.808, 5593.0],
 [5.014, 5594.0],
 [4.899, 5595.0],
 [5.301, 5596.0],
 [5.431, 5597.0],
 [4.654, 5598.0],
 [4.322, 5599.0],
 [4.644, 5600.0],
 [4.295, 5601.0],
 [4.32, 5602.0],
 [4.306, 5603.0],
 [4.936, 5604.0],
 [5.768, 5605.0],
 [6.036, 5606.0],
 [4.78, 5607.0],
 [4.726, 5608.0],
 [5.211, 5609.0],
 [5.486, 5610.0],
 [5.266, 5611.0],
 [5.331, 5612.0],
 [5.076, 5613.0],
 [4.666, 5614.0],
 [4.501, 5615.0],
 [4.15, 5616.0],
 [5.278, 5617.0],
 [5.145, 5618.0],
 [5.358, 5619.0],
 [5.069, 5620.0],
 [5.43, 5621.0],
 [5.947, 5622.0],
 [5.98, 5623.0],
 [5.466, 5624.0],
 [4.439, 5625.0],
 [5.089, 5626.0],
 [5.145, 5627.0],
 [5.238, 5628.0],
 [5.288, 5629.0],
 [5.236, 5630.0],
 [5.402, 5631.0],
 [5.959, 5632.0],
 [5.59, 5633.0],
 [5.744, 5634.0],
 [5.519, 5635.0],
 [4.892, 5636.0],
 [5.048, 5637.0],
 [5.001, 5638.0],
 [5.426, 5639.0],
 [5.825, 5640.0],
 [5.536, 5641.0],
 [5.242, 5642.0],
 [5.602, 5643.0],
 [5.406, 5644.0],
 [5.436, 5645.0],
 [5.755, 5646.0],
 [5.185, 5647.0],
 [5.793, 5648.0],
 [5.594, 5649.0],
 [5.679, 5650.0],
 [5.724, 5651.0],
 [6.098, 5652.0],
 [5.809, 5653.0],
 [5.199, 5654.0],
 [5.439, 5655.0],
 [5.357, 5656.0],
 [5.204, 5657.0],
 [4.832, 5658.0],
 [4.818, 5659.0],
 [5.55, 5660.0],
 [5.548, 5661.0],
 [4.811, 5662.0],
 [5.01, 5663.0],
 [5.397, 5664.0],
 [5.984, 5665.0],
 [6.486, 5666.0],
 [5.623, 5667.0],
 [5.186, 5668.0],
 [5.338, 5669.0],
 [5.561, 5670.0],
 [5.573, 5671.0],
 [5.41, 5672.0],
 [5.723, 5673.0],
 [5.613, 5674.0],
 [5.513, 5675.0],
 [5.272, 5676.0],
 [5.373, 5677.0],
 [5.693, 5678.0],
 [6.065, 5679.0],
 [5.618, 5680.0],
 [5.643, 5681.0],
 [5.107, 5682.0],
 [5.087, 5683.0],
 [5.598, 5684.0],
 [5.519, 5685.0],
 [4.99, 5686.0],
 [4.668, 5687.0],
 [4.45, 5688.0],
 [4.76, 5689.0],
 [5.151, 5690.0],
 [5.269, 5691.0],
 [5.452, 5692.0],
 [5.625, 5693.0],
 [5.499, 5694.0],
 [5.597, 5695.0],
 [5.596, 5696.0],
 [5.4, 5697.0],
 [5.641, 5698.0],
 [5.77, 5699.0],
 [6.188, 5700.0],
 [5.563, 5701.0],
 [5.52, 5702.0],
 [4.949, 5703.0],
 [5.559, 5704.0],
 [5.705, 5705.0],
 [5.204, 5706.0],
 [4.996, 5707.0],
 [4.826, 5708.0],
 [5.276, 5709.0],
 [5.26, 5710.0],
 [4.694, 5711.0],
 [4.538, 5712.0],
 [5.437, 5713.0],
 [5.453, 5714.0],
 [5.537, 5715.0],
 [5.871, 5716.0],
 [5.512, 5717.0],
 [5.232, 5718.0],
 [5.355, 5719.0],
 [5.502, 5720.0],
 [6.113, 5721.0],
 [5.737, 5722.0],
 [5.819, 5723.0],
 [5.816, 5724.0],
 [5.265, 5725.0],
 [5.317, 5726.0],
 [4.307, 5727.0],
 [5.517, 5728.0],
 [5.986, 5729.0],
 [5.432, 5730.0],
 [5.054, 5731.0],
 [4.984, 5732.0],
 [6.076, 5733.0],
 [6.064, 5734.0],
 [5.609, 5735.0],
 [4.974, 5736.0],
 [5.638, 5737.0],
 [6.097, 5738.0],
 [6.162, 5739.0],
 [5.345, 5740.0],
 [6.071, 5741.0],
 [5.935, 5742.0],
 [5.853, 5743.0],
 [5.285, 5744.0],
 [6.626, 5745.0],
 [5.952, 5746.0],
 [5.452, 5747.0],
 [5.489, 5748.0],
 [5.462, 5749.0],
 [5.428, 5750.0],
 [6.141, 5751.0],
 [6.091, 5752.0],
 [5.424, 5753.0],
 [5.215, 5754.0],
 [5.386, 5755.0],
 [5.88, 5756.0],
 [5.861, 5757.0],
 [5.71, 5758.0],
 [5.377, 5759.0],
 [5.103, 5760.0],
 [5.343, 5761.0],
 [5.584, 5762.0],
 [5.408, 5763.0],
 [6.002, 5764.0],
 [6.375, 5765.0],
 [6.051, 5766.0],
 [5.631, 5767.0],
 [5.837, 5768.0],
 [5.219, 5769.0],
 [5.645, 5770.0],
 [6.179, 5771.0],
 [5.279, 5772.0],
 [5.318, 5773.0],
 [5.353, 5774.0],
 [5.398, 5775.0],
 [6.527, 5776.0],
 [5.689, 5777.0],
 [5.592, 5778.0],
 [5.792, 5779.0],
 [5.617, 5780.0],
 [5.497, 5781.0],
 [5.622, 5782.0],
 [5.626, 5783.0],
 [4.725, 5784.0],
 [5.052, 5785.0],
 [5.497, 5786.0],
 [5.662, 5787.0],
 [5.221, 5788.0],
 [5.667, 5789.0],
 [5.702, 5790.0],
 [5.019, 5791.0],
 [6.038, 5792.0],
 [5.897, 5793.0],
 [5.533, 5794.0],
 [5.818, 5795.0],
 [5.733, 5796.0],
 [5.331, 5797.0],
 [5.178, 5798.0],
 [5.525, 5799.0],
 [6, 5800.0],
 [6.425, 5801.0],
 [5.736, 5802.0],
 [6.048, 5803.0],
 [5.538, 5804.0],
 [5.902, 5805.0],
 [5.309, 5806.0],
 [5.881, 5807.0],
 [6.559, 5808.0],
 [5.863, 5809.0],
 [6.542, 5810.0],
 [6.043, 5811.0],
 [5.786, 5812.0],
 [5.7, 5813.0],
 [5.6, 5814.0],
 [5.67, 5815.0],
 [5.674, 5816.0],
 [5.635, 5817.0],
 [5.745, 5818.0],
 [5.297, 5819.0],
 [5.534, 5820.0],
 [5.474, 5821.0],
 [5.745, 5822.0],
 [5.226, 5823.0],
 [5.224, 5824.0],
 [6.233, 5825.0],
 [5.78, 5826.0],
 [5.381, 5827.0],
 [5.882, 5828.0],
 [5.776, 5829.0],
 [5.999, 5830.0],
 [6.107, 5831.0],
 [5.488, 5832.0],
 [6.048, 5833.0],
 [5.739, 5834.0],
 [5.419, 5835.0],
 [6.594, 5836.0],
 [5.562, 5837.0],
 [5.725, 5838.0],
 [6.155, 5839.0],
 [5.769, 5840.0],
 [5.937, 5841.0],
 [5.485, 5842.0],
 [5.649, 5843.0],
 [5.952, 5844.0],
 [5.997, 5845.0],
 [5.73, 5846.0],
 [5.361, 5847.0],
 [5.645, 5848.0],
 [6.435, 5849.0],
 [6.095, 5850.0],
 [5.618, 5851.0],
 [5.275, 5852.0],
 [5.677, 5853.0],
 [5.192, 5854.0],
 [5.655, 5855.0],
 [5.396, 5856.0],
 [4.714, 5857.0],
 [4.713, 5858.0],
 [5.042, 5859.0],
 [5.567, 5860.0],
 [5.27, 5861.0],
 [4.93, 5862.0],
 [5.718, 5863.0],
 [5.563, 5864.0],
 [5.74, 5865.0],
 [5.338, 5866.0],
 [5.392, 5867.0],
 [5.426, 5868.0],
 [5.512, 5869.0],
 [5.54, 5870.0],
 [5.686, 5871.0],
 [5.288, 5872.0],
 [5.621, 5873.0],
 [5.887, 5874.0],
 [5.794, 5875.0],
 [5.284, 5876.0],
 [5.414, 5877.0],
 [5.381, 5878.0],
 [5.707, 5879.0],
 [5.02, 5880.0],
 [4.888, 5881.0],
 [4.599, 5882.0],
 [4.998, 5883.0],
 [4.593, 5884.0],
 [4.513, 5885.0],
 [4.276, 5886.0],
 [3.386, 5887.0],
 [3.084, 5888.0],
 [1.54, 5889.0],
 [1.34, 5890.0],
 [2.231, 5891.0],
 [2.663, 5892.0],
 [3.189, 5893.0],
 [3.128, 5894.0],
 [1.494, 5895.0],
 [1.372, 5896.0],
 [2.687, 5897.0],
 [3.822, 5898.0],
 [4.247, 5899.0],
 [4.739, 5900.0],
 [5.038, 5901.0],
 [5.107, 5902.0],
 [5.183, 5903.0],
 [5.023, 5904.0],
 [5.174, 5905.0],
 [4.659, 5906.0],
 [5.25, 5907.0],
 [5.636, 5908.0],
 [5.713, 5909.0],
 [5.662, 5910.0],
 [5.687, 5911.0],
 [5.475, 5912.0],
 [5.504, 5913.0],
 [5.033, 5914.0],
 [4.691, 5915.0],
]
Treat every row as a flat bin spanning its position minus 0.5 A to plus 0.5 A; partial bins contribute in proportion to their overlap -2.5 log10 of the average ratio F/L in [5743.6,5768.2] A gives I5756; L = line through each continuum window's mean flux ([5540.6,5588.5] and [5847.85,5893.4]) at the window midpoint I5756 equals -0.150 mag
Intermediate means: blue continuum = 5.03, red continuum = 4.91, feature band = 5.68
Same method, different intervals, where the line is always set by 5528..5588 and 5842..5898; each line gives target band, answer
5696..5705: -0.136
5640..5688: -0.104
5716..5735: -0.128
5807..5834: -0.194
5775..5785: -0.152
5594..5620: 0.010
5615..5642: -0.066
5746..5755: -0.148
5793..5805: -0.183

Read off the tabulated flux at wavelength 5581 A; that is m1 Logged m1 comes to 5.673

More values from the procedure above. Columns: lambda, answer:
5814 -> 5.6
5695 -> 5.597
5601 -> 4.295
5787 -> 5.662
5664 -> 5.397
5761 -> 5.343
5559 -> 5.337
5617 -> 5.278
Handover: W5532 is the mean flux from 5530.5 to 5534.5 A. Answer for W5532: 5.31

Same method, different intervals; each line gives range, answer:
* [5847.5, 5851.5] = 5.95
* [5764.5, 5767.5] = 6.02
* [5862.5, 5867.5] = 5.55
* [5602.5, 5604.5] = 4.62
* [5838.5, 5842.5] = 5.84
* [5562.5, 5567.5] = 4.89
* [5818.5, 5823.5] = 5.46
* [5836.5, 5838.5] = 5.64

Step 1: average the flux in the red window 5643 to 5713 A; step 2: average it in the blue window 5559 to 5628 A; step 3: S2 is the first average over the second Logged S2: 1.09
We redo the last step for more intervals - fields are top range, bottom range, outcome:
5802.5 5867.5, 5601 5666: 1.07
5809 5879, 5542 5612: 1.13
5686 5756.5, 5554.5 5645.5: 1.08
